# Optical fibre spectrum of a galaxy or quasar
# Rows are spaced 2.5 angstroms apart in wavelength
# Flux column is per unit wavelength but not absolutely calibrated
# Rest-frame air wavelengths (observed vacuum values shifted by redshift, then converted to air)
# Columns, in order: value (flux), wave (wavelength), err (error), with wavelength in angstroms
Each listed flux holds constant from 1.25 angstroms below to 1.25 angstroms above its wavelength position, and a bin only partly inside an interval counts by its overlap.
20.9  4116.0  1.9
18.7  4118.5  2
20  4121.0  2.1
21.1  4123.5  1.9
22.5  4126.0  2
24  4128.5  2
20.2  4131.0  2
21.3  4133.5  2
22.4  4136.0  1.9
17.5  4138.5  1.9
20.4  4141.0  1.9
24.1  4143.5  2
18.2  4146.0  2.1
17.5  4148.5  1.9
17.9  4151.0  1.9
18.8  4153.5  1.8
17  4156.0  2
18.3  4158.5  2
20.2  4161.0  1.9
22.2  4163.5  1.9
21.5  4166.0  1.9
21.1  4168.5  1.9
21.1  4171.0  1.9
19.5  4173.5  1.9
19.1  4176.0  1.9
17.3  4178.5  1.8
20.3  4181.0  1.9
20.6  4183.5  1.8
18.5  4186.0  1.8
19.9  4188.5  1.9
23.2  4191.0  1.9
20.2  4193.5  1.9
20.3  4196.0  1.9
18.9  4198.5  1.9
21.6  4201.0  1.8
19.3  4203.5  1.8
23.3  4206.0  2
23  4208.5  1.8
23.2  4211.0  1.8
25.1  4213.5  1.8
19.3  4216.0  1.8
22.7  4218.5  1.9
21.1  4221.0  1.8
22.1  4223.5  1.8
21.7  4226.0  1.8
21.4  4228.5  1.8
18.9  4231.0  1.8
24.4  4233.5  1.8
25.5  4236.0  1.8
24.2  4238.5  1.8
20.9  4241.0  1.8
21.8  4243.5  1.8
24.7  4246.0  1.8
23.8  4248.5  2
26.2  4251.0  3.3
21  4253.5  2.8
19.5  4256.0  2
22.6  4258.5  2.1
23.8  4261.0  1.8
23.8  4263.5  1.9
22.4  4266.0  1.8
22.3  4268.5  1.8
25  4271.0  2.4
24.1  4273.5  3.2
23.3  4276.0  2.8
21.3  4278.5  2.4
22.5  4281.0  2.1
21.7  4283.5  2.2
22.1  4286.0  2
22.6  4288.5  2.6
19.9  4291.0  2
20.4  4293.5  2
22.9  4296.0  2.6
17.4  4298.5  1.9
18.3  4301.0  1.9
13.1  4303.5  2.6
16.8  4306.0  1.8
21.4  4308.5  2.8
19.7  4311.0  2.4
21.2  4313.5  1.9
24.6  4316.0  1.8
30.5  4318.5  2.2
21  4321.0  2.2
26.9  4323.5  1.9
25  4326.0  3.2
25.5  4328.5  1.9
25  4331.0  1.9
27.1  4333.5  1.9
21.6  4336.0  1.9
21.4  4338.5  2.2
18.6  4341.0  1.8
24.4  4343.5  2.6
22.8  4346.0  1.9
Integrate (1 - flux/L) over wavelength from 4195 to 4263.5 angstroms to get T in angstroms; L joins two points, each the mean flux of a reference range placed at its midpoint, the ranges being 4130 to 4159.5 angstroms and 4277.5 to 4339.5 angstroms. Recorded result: -4.9 angstroms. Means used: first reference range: 19.5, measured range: 22.3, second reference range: 22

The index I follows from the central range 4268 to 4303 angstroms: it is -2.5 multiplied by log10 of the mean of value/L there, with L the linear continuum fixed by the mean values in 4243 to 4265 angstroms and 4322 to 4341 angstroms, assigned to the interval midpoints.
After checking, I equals 0.10 mag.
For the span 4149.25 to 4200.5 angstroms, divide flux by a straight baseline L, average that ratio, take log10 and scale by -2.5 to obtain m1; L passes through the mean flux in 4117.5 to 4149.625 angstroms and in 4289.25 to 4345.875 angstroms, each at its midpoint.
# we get 0.06 mag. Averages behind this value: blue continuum 20.6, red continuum 22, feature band 19.8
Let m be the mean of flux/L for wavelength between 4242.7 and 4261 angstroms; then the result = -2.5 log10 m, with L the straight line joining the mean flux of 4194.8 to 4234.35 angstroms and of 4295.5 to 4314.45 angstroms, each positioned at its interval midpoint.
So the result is -0.13 mag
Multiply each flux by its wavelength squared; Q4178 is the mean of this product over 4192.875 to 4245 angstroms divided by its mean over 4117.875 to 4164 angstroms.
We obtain 1.1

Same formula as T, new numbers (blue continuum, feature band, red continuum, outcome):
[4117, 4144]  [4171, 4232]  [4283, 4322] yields 0.22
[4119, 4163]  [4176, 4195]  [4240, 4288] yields 1.02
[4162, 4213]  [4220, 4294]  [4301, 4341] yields -3.03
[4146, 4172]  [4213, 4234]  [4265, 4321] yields -1.23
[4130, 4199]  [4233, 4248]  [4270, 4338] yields -1.68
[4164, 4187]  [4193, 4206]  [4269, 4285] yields 0.20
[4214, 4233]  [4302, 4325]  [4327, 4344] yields 1.29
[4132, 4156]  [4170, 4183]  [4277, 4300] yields 0.33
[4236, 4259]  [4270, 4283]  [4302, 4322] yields -0.63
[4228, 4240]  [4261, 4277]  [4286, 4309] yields -1.98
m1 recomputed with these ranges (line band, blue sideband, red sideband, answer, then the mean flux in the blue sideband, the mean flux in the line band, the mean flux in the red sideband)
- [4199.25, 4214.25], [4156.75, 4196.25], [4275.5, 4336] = -0.089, 20.2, 22.4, 22.1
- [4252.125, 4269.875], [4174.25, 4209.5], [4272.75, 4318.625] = -0.074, 20.4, 22.2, 21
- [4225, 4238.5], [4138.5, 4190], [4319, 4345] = -0.061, 19.6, 22.6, 23.8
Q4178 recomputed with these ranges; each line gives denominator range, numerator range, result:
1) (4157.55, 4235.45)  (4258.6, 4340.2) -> 1.12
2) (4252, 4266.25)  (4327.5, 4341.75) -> 1.09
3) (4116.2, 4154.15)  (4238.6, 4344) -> 1.18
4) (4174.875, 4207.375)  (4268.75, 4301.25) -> 1.13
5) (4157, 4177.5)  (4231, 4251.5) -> 1.20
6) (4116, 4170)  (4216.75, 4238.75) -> 1.15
